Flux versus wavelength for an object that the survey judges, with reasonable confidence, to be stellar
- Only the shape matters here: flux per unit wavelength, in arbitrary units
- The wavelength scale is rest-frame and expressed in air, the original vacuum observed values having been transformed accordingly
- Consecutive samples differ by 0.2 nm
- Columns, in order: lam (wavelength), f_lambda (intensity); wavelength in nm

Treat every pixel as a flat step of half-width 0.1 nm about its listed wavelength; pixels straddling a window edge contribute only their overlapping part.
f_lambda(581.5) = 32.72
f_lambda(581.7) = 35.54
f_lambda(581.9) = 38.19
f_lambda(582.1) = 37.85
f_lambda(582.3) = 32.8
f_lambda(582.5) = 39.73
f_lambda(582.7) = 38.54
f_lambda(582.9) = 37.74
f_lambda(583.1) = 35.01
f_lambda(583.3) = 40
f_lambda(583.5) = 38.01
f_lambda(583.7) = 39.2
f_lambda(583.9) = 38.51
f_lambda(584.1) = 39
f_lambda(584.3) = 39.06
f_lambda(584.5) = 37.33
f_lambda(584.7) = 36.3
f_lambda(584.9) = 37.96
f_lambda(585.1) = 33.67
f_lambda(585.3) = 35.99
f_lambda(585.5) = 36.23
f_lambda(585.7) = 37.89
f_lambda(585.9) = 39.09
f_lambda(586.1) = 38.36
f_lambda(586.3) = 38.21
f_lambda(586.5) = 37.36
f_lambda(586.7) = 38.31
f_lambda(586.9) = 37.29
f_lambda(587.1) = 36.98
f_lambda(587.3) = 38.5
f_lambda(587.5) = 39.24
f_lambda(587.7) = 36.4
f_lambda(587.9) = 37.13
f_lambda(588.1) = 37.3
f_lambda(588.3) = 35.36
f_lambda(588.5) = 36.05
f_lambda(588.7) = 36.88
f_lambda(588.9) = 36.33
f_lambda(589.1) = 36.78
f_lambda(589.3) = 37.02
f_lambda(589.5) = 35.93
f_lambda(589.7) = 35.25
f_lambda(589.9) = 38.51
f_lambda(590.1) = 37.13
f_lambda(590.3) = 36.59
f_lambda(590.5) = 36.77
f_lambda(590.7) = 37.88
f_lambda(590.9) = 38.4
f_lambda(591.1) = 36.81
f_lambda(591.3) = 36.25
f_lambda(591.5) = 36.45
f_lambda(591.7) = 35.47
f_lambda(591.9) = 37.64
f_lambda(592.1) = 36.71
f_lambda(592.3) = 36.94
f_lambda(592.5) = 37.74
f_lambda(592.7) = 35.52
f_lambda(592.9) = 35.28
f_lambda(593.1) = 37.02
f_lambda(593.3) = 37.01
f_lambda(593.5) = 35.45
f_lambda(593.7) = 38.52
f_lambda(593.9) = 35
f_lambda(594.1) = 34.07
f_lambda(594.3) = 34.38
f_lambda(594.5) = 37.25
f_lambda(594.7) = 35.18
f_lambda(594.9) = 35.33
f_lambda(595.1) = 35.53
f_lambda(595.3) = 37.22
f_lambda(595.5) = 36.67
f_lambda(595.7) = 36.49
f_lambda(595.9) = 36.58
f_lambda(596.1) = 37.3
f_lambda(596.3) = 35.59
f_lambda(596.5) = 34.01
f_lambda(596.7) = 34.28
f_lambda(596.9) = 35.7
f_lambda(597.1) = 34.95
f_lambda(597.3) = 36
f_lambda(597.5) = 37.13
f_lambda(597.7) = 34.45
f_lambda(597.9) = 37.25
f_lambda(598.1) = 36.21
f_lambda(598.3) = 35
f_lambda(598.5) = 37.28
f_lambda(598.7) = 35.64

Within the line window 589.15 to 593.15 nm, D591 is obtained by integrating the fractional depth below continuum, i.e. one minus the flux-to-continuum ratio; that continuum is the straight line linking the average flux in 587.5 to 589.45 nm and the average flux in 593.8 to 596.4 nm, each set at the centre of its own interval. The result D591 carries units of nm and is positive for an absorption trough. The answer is -0.04 nm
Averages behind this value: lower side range 36.7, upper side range 35.9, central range 36.8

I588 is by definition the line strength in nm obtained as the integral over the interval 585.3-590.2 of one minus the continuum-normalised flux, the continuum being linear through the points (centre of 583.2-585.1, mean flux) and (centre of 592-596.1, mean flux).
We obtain 0.030 nm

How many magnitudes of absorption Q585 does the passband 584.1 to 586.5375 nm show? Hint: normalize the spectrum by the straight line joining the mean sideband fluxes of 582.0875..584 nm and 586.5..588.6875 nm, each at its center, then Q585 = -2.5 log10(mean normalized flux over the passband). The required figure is 0.00 mag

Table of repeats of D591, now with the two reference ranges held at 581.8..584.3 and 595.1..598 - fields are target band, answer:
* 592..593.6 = 0.00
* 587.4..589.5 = 0.02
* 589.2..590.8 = 0.00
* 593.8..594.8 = 0.03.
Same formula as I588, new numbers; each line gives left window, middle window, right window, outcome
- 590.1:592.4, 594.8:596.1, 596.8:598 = -0.005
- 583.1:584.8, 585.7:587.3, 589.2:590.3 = -0.017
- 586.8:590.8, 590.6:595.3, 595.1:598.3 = 0.009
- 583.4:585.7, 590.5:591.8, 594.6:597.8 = -0.014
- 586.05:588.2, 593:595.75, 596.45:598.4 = 0.008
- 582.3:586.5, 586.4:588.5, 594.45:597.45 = -0.008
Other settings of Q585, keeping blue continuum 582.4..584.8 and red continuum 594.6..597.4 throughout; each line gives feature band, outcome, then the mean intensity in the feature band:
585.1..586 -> 0.03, 36.9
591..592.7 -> 0.00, 36.7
